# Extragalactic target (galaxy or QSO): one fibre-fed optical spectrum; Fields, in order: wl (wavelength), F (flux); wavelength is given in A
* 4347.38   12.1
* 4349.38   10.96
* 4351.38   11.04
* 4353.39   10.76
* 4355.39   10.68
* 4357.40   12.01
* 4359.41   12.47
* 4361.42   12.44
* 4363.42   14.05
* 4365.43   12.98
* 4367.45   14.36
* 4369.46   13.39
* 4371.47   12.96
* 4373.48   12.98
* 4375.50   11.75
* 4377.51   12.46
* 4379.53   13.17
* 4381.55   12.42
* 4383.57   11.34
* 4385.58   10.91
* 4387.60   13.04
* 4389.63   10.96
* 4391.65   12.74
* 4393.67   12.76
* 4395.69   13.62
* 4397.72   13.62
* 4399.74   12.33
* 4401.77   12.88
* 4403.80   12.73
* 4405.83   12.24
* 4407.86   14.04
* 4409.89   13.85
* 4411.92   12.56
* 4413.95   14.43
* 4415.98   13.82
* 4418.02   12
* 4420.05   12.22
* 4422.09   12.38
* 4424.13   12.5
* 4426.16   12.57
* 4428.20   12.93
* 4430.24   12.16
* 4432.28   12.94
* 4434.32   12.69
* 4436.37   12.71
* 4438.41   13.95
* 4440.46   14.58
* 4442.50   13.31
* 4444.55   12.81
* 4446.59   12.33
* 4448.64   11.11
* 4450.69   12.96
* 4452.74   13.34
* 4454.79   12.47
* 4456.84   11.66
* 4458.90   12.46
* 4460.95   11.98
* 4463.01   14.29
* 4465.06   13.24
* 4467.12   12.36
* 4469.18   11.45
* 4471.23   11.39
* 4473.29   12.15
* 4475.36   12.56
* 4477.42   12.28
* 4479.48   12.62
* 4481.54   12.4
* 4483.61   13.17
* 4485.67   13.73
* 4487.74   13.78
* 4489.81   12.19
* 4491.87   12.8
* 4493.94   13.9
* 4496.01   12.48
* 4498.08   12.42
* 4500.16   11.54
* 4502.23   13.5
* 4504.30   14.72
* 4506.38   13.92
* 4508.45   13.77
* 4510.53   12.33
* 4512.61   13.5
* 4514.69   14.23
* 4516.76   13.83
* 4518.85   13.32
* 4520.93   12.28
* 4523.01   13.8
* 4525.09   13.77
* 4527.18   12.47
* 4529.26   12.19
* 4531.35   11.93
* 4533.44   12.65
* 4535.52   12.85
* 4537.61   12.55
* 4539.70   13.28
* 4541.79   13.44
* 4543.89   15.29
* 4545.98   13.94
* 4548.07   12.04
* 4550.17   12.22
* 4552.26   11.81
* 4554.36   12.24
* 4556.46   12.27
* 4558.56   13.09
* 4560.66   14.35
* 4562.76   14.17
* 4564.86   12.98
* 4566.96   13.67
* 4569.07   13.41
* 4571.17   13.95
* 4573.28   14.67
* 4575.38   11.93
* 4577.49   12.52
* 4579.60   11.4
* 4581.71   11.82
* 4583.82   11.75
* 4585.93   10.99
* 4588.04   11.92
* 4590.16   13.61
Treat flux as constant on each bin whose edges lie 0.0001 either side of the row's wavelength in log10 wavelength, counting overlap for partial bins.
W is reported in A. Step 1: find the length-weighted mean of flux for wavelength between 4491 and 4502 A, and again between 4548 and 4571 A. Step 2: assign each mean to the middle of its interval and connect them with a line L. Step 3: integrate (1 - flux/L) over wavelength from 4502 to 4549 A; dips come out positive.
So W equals -1.7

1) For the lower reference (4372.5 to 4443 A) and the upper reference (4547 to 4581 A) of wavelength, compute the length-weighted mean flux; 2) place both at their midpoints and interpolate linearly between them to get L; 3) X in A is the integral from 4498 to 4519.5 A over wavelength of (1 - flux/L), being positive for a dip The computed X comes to -0.9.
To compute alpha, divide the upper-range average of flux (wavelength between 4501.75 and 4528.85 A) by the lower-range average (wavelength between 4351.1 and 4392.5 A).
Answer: 1.1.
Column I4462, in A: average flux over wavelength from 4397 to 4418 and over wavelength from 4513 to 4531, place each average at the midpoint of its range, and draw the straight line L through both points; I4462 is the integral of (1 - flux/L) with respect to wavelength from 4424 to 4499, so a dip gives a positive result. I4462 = 2.7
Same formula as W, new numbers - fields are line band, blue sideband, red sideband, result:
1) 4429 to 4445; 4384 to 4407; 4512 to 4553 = -0.59 A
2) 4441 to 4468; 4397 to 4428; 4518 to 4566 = 0.59 A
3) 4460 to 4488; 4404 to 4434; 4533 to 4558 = 0.54 A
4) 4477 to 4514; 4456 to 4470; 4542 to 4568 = -0.97 A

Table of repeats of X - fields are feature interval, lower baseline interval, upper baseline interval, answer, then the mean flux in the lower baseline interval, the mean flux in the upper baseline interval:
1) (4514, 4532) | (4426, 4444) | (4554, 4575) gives 0.4 A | 13.1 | 13.5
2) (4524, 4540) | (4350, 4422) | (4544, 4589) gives 0.1 A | 12.6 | 12.8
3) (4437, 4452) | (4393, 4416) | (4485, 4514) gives 0.2 A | 13.2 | 13.2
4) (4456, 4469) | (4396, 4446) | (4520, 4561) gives 0.4 A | 13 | 12.9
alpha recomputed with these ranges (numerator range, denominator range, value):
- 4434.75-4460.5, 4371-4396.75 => 1.03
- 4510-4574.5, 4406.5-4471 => 1.03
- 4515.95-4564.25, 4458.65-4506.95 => 1.02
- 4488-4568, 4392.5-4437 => 1.02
